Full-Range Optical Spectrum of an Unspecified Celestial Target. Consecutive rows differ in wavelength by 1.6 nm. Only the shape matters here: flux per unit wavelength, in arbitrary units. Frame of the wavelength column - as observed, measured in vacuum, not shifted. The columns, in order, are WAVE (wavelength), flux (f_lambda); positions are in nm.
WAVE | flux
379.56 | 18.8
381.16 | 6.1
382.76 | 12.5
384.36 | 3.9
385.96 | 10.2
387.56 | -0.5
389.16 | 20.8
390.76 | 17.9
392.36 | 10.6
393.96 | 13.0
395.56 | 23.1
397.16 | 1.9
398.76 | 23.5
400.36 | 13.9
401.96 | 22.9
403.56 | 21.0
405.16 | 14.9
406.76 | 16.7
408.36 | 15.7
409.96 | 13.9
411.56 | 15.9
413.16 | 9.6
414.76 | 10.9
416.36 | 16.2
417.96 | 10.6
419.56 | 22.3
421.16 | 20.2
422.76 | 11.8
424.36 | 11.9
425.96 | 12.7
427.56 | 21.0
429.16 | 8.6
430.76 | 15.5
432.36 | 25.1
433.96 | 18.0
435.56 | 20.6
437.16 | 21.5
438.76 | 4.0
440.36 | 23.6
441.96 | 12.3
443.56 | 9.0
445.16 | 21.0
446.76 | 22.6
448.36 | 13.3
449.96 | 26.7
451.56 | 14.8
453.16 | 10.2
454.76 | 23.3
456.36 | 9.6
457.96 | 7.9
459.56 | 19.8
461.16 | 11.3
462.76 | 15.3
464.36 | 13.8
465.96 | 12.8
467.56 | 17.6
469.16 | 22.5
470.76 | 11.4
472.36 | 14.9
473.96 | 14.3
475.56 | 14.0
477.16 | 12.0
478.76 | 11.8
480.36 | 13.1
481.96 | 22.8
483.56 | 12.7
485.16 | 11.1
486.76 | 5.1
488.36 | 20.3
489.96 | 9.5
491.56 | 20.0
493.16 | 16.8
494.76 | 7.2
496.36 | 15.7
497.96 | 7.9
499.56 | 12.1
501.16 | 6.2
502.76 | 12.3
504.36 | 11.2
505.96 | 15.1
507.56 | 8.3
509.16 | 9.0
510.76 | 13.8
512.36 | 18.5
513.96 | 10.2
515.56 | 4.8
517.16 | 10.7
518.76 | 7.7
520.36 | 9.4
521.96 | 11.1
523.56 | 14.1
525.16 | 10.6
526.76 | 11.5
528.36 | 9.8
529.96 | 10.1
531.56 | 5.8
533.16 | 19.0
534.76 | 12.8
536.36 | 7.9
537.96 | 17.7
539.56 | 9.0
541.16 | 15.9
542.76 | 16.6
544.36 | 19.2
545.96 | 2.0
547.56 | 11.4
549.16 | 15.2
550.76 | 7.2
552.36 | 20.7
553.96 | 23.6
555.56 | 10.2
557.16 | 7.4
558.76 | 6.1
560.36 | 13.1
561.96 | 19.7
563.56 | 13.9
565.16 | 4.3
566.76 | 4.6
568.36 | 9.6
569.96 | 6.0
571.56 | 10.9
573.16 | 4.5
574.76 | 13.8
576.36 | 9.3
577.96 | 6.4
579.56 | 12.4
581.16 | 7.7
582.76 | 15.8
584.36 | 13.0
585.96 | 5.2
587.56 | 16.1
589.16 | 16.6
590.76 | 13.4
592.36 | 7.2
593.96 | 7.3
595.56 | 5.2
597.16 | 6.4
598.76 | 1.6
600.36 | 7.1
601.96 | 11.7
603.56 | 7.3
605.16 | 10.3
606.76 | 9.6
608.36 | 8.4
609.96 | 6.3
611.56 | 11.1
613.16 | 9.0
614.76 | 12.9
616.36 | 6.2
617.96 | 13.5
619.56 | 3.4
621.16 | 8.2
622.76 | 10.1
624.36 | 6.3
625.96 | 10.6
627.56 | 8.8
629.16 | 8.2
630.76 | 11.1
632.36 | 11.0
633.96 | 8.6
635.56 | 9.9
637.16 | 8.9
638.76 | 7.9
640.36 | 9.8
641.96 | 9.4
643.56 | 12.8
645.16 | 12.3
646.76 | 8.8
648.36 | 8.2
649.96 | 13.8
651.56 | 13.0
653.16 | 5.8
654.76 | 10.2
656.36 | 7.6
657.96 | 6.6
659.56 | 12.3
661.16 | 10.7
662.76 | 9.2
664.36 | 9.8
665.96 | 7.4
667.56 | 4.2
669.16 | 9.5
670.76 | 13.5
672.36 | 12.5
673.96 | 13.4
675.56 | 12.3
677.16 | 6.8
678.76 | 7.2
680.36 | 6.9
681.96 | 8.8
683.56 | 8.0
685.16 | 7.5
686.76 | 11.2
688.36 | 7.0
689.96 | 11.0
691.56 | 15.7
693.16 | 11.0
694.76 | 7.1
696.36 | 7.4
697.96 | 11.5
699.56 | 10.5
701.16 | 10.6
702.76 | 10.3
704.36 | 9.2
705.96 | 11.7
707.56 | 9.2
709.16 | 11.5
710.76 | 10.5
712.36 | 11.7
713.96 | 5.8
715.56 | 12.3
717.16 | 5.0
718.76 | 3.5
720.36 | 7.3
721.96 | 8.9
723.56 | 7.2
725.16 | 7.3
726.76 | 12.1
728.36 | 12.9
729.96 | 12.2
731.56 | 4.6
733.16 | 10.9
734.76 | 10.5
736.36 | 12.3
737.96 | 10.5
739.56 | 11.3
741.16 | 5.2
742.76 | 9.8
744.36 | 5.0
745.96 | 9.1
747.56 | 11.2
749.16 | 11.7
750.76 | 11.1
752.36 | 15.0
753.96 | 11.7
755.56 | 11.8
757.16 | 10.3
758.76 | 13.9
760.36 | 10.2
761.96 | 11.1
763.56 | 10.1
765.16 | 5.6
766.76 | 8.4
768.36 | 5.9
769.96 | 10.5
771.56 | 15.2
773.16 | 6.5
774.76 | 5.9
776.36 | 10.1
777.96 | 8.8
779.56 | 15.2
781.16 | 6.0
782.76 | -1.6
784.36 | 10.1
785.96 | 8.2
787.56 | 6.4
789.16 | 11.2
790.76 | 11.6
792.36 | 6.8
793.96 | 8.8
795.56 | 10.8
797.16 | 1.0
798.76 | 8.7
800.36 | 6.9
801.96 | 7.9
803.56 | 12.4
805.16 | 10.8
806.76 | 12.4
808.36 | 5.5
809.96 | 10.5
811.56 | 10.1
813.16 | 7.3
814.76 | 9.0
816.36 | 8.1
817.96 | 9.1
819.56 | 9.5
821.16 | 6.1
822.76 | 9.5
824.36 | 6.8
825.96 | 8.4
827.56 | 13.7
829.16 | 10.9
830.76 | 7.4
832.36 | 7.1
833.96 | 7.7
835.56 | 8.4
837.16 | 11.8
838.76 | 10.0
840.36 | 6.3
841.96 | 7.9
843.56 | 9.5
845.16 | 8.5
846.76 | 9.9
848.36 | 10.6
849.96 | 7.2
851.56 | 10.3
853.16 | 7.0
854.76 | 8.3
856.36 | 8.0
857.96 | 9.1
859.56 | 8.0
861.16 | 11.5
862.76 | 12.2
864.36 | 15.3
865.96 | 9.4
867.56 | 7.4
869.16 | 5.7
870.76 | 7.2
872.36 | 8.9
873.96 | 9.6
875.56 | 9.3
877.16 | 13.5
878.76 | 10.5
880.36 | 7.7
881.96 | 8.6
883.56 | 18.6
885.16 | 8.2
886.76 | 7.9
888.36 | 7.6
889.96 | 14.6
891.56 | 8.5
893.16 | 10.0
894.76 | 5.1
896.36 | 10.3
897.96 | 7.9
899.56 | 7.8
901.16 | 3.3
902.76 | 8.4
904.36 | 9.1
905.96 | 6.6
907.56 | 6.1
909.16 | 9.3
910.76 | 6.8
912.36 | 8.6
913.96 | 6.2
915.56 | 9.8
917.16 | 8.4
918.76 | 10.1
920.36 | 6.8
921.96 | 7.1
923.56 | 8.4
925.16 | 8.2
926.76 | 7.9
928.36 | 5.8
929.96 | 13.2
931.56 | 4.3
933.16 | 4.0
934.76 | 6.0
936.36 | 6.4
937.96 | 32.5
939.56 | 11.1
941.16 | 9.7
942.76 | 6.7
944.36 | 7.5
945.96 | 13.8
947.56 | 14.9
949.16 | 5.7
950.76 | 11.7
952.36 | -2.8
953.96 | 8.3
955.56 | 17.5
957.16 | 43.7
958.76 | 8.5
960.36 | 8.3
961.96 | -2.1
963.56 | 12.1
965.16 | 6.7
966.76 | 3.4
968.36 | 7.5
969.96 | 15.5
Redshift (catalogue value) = 1.566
